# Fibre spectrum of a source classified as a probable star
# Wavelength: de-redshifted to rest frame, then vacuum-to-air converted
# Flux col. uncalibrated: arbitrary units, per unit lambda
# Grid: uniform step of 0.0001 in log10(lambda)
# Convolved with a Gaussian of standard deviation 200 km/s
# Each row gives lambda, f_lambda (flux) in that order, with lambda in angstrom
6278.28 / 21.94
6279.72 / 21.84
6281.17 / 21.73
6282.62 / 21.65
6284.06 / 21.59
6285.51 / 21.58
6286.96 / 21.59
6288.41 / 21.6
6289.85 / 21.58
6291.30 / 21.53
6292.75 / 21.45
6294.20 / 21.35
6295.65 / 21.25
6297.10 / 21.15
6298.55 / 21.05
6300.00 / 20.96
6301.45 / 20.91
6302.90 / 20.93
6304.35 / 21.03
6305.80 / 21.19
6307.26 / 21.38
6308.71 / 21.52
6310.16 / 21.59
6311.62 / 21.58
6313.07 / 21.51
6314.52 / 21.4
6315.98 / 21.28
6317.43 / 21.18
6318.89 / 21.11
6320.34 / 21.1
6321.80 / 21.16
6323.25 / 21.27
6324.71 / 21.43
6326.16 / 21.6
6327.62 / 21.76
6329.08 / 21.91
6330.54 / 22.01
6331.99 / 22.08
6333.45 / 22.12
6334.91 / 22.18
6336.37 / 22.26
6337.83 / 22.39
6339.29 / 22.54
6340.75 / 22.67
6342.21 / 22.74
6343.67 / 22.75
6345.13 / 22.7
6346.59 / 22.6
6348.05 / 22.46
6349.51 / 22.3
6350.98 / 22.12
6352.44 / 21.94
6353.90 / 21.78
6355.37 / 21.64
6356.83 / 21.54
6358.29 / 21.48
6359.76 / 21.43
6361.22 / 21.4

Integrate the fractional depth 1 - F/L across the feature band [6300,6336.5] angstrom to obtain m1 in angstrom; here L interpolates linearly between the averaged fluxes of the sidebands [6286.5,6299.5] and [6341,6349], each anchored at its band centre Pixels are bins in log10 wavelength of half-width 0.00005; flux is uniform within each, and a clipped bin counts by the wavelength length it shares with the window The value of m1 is 0.9 angstrom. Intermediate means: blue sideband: 21.4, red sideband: 22.7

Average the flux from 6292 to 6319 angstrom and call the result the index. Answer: 21.3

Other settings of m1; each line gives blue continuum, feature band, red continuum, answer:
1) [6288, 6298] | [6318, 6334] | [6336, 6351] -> 0.40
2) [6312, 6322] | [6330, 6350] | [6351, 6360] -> -0.84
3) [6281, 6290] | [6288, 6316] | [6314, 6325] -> 0.15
